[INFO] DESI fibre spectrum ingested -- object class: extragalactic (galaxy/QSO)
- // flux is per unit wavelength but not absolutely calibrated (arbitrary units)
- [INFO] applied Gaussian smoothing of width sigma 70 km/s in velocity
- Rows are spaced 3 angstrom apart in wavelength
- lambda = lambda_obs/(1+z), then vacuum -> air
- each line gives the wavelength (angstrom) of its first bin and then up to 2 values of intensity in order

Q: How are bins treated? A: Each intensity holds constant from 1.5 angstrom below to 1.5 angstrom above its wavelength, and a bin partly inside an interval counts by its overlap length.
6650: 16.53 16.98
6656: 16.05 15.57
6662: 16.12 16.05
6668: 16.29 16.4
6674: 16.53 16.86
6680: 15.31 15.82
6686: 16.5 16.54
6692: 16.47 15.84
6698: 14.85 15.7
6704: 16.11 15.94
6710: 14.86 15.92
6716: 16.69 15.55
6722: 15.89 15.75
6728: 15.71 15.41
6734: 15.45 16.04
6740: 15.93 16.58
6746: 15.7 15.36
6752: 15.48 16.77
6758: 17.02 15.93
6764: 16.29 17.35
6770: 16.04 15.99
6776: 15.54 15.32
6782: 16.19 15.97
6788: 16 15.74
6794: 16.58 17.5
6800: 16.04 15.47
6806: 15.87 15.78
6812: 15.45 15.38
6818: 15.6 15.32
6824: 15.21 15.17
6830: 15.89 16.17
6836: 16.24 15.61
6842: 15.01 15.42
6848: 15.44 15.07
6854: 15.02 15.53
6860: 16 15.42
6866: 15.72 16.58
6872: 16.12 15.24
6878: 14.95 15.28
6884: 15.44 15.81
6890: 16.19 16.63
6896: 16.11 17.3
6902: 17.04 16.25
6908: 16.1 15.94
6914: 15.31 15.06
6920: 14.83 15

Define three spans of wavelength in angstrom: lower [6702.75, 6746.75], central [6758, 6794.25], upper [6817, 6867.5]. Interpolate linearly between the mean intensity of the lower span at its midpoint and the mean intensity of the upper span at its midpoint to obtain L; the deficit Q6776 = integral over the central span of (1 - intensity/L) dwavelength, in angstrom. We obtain -0.9 angstrom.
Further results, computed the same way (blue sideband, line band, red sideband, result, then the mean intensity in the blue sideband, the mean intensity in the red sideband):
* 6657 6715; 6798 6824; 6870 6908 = 0.64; 16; 16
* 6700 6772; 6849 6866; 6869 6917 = 0.57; 16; 16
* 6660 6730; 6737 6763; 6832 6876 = -0.39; 16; 15.6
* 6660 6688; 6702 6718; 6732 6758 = 0.20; 16.2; 16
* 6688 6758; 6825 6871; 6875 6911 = 1.11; 15.9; 16.1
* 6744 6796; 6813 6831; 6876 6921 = 0.67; 16.1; 15.9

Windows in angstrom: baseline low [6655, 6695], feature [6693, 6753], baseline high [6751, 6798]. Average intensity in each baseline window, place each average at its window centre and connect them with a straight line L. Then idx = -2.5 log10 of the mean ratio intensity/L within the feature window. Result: 0.031 mag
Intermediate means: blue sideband 16.2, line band 15.7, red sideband 16.2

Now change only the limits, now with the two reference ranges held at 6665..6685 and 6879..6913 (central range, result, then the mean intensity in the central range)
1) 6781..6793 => 0.01 mag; 16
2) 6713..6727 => 0.02 mag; 16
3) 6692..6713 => 0.04 mag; 15.6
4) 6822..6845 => 0.04 mag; 15.6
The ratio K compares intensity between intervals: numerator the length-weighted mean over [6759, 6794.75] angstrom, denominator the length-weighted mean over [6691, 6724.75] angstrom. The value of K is 1.02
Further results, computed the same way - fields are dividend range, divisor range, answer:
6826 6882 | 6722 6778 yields 0.97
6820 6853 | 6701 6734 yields 0.98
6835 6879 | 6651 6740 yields 0.97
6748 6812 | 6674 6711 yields 1.01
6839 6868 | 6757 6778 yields 0.95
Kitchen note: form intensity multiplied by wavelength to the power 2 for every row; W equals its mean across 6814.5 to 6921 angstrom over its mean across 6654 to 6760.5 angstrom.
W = 1.03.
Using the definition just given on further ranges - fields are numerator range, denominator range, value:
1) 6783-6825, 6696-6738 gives 1.04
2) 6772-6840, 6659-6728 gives 1.02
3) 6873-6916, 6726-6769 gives 1.04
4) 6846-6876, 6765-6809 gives 0.99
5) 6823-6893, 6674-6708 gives 1.02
